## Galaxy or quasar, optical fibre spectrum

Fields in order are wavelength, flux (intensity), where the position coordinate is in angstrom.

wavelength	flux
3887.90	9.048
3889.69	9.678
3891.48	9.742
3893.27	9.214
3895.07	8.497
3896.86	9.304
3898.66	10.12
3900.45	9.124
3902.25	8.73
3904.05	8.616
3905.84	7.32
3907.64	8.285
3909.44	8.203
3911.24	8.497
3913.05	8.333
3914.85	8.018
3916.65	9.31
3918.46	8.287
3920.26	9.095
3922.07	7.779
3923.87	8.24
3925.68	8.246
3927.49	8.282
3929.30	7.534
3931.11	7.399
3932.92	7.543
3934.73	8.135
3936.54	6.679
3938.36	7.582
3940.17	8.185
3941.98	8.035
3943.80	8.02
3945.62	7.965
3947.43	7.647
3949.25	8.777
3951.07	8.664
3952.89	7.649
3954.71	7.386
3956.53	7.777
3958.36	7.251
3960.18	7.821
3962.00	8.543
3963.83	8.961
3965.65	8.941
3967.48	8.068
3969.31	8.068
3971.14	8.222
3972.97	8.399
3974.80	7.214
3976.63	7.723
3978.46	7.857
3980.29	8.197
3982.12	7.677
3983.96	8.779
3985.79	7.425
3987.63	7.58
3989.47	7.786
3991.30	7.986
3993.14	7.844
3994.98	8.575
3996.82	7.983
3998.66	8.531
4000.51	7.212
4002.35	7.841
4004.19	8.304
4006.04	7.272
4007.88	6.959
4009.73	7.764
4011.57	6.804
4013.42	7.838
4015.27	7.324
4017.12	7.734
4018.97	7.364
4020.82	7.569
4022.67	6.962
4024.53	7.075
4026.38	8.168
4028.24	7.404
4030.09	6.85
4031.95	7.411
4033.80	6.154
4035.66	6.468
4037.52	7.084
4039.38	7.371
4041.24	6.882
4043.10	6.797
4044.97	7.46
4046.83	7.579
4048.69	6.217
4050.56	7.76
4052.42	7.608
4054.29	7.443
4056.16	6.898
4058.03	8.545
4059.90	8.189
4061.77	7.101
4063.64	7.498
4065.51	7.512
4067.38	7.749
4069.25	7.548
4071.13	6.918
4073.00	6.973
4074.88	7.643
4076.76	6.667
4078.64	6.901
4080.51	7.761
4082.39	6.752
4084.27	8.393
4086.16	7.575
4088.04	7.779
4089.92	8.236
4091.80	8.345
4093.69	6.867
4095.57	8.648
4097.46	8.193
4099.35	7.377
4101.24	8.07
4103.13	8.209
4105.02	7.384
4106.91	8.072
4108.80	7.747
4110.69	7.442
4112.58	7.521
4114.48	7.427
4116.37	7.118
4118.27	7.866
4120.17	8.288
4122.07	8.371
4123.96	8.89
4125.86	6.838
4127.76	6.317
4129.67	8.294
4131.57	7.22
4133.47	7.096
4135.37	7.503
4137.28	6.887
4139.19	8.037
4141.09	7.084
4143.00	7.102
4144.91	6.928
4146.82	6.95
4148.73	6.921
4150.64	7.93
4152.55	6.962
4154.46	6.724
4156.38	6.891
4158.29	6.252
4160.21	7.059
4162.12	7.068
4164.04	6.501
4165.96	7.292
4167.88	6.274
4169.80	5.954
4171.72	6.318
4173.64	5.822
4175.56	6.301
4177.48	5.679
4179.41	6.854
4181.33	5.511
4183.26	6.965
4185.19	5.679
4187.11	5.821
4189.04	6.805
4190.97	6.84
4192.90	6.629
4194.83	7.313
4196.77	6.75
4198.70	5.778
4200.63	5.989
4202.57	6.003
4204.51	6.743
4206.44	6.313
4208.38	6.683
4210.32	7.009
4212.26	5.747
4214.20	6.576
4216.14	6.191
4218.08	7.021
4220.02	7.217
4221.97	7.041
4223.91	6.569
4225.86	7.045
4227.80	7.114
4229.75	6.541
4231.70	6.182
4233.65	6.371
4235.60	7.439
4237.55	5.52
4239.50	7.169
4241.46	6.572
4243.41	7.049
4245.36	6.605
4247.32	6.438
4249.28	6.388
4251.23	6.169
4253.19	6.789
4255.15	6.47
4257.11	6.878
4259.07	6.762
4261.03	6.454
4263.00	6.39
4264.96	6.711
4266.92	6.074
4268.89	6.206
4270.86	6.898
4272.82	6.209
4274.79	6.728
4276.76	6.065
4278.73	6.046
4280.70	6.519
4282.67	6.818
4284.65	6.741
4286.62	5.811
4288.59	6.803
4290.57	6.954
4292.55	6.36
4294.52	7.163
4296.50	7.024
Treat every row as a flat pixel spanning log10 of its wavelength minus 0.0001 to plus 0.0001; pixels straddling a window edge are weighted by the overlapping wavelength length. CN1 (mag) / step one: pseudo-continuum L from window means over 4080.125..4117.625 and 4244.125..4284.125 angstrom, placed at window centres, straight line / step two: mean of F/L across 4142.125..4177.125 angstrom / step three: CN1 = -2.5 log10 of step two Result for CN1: 0.09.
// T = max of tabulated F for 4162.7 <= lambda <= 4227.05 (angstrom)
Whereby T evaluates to 7.313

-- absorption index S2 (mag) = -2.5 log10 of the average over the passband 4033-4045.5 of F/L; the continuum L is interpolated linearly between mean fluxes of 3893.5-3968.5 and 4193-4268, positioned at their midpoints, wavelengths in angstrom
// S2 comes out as 0.11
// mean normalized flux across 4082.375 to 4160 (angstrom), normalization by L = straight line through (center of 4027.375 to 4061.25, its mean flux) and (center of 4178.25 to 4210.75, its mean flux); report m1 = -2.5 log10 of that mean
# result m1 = -0.11 mag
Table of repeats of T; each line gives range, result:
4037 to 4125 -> 8.89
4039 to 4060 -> 8.545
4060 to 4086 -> 8.393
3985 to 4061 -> 8.575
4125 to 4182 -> 8.294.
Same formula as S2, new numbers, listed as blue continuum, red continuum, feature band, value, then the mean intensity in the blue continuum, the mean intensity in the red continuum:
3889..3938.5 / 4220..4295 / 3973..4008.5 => 0.022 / 8.43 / 6.58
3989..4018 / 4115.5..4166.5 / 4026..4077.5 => 0.043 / 7.73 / 7.27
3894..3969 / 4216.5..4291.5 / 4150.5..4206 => 0.080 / 8.22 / 6.6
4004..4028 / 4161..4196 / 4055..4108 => -0.090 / 7.44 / 6.43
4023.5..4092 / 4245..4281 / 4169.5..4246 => 0.033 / 7.36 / 6.46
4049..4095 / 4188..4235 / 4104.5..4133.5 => -0.062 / 7.52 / 6.61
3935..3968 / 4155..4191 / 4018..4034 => 0.029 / 8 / 6.41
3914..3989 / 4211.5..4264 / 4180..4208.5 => 0.074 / 8.02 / 6.62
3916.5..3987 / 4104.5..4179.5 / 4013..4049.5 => 0.069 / 8.02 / 7.13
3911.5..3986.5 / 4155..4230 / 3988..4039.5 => 0.022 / 8.05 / 6.52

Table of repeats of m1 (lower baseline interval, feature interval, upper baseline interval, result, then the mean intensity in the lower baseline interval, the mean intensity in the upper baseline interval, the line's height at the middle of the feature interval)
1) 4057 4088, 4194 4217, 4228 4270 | 0.059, 7.49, 6.54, 6.78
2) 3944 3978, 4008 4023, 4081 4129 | 0.074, 8.06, 7.75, 7.94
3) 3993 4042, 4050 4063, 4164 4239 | -0.061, 7.43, 6.48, 7.23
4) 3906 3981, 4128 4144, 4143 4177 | -0.075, 8.06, 6.71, 6.86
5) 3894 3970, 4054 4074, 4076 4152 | 0.037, 8.21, 7.57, 7.75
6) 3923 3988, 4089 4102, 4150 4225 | -0.124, 7.96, 6.53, 7.1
